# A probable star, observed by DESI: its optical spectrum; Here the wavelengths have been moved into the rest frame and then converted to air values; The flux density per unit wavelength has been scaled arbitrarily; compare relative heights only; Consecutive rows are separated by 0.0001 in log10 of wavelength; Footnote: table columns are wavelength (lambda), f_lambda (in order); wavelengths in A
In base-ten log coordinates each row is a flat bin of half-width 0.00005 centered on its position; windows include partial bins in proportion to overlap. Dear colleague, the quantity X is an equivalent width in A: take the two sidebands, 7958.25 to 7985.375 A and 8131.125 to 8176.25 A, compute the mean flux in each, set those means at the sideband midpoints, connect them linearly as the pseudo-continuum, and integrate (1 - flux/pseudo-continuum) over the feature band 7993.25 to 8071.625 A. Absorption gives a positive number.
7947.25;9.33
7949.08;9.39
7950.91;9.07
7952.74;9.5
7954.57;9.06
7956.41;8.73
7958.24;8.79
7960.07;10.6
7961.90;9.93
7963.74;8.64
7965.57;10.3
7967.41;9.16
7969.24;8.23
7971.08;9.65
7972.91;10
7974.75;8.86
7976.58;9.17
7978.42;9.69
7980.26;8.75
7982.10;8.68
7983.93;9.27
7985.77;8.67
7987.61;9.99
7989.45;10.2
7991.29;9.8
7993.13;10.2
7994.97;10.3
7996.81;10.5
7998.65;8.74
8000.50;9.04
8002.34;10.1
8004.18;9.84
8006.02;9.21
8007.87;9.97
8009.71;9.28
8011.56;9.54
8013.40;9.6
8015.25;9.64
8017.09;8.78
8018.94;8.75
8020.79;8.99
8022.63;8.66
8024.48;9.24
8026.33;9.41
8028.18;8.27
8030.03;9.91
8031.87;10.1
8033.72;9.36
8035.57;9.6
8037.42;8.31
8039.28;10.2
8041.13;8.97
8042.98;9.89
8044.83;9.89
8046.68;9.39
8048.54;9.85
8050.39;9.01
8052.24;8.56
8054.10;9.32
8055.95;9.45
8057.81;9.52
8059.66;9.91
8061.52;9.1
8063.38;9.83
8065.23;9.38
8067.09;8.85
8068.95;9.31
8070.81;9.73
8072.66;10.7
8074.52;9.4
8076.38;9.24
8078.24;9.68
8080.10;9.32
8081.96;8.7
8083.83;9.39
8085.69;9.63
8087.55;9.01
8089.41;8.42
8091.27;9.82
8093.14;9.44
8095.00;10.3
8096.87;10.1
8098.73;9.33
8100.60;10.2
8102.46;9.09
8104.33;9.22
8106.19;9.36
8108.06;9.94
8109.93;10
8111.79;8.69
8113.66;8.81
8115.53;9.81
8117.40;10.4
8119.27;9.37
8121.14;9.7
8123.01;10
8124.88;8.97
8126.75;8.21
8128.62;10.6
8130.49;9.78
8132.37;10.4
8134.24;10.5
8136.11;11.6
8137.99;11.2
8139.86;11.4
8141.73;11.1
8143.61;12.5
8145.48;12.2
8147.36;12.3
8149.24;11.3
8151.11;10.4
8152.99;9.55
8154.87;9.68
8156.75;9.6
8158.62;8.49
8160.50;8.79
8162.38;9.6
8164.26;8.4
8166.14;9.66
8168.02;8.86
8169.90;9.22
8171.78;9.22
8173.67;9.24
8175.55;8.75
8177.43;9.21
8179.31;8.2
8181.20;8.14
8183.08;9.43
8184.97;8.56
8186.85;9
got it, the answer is 1.5 A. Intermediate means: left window 9.32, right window 10.2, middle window 9.42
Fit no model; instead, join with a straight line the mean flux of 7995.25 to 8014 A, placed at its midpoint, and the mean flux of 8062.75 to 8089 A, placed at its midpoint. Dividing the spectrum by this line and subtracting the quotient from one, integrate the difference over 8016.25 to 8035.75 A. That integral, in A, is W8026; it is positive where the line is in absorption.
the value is 0.8 A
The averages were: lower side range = 9.61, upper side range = 9.42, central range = 9.18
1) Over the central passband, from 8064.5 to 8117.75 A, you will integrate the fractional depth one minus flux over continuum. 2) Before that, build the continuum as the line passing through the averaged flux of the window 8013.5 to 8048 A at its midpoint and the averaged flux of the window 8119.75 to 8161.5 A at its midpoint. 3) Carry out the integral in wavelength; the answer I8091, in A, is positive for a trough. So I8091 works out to 2.2 A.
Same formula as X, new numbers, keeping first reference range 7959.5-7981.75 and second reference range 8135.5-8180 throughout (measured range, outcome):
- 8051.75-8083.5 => 0.9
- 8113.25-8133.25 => 0.5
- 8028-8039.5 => 0.2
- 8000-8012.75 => -0.1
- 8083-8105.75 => 0.7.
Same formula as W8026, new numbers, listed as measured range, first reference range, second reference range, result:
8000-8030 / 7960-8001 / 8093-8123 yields 0.71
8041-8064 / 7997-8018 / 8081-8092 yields -0.40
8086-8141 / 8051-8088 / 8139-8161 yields 1.63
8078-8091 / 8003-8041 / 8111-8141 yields 0.74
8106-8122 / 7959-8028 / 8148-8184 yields -0.43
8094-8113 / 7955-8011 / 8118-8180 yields 0.40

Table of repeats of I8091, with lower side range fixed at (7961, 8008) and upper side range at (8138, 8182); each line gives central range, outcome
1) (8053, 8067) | 0.28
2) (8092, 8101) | -0.12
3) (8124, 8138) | -0.43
